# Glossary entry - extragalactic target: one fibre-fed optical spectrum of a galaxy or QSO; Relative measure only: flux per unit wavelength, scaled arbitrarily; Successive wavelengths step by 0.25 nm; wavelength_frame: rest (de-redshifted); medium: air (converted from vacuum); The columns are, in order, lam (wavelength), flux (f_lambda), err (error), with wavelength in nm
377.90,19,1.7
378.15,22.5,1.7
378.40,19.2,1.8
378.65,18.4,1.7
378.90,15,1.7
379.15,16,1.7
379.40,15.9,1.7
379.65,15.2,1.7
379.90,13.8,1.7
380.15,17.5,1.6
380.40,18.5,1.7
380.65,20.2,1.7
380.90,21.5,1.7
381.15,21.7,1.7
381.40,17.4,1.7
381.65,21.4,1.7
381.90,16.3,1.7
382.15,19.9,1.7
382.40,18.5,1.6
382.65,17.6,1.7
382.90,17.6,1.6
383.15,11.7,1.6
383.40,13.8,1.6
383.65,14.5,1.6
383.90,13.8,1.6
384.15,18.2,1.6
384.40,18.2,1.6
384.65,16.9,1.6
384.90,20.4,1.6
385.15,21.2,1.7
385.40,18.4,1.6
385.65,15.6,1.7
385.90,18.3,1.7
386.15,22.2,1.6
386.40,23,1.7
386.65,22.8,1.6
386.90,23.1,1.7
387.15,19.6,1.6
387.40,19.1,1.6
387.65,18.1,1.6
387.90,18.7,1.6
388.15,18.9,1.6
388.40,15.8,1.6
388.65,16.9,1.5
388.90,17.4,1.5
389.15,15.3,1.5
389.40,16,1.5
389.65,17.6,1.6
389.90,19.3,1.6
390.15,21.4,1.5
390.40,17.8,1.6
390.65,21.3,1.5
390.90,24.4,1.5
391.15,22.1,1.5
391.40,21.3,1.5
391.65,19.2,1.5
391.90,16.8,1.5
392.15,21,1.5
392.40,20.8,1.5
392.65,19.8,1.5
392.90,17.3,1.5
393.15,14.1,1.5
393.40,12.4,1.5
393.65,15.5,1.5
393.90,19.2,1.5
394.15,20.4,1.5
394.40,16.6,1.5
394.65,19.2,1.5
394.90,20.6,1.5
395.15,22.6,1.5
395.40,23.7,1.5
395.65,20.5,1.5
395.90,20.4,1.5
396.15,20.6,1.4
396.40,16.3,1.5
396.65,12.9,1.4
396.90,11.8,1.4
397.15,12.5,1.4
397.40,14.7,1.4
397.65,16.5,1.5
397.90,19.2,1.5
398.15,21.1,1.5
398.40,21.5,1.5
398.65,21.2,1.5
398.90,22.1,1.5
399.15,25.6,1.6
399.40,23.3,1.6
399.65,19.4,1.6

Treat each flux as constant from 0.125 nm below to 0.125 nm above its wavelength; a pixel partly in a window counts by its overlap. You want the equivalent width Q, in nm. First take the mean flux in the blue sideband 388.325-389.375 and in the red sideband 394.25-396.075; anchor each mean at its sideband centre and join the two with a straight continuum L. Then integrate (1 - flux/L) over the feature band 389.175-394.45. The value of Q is -0.154 nm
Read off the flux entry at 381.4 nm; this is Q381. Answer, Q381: 17.4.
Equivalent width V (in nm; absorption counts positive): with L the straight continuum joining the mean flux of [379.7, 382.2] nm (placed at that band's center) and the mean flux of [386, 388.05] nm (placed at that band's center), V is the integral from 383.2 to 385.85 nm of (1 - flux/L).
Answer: 0.39 nm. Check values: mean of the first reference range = 18.7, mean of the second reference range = 20.8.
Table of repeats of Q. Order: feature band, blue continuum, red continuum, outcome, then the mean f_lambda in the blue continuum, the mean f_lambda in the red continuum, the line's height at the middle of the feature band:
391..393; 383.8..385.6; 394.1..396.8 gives -0.099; 18.1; 19.3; 18.9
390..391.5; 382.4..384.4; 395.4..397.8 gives -0.473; 15.7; 16.7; 16.2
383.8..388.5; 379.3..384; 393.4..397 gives -0.397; 17.2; 18.4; 17.6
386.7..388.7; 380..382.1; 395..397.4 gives -0.040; 19.3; 17.8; 18.6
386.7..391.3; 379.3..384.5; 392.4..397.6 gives -0.433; 17.3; 17.6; 17.5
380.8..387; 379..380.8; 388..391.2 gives -0.337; 16.8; 18.7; 17.6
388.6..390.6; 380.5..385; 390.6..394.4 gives 0.075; 17.7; 18.9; 18.6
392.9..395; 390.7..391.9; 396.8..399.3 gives 0.311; 21.2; 18.7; 20.2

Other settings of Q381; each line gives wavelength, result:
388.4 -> 15.8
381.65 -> 21.4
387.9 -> 18.7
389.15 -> 15.3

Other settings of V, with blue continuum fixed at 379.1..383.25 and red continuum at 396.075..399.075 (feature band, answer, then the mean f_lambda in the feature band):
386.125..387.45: -0.30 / 21.7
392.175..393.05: -0.08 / 19.3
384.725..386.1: -0.09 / 18.9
